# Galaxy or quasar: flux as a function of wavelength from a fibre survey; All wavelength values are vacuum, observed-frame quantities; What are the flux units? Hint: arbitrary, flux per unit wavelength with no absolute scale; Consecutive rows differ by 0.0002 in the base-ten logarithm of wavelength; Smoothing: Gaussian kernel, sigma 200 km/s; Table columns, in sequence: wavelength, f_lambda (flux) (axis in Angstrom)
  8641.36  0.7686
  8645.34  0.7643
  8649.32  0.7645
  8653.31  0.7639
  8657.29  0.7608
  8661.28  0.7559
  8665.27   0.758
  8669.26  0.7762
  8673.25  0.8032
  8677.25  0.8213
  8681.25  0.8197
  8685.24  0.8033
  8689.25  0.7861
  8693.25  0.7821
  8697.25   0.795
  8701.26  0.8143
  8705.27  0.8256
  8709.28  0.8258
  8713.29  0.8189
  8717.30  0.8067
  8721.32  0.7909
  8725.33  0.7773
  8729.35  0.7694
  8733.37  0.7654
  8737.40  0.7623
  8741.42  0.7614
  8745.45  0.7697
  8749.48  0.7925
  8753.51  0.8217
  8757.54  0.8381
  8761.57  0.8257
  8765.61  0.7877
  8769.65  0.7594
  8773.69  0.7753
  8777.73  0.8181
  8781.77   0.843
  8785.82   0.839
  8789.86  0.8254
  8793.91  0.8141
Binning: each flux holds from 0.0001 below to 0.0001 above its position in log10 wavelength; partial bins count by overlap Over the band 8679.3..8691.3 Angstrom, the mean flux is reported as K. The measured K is 0.803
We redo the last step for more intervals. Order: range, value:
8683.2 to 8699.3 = 0.792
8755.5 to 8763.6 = 0.832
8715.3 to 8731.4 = 0.786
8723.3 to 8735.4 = 0.771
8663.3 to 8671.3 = 0.768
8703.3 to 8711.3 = 0.826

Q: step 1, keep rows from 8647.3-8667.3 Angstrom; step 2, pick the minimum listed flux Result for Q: 0.7559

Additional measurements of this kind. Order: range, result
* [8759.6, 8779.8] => 0.7594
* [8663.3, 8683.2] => 0.758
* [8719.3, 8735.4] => 0.7654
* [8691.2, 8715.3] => 0.7821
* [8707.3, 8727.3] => 0.7773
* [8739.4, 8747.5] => 0.7614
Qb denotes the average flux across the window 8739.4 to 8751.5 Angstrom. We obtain 0.775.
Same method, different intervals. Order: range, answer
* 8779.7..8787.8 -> 0.841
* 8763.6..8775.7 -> 0.774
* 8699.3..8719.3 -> 0.818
